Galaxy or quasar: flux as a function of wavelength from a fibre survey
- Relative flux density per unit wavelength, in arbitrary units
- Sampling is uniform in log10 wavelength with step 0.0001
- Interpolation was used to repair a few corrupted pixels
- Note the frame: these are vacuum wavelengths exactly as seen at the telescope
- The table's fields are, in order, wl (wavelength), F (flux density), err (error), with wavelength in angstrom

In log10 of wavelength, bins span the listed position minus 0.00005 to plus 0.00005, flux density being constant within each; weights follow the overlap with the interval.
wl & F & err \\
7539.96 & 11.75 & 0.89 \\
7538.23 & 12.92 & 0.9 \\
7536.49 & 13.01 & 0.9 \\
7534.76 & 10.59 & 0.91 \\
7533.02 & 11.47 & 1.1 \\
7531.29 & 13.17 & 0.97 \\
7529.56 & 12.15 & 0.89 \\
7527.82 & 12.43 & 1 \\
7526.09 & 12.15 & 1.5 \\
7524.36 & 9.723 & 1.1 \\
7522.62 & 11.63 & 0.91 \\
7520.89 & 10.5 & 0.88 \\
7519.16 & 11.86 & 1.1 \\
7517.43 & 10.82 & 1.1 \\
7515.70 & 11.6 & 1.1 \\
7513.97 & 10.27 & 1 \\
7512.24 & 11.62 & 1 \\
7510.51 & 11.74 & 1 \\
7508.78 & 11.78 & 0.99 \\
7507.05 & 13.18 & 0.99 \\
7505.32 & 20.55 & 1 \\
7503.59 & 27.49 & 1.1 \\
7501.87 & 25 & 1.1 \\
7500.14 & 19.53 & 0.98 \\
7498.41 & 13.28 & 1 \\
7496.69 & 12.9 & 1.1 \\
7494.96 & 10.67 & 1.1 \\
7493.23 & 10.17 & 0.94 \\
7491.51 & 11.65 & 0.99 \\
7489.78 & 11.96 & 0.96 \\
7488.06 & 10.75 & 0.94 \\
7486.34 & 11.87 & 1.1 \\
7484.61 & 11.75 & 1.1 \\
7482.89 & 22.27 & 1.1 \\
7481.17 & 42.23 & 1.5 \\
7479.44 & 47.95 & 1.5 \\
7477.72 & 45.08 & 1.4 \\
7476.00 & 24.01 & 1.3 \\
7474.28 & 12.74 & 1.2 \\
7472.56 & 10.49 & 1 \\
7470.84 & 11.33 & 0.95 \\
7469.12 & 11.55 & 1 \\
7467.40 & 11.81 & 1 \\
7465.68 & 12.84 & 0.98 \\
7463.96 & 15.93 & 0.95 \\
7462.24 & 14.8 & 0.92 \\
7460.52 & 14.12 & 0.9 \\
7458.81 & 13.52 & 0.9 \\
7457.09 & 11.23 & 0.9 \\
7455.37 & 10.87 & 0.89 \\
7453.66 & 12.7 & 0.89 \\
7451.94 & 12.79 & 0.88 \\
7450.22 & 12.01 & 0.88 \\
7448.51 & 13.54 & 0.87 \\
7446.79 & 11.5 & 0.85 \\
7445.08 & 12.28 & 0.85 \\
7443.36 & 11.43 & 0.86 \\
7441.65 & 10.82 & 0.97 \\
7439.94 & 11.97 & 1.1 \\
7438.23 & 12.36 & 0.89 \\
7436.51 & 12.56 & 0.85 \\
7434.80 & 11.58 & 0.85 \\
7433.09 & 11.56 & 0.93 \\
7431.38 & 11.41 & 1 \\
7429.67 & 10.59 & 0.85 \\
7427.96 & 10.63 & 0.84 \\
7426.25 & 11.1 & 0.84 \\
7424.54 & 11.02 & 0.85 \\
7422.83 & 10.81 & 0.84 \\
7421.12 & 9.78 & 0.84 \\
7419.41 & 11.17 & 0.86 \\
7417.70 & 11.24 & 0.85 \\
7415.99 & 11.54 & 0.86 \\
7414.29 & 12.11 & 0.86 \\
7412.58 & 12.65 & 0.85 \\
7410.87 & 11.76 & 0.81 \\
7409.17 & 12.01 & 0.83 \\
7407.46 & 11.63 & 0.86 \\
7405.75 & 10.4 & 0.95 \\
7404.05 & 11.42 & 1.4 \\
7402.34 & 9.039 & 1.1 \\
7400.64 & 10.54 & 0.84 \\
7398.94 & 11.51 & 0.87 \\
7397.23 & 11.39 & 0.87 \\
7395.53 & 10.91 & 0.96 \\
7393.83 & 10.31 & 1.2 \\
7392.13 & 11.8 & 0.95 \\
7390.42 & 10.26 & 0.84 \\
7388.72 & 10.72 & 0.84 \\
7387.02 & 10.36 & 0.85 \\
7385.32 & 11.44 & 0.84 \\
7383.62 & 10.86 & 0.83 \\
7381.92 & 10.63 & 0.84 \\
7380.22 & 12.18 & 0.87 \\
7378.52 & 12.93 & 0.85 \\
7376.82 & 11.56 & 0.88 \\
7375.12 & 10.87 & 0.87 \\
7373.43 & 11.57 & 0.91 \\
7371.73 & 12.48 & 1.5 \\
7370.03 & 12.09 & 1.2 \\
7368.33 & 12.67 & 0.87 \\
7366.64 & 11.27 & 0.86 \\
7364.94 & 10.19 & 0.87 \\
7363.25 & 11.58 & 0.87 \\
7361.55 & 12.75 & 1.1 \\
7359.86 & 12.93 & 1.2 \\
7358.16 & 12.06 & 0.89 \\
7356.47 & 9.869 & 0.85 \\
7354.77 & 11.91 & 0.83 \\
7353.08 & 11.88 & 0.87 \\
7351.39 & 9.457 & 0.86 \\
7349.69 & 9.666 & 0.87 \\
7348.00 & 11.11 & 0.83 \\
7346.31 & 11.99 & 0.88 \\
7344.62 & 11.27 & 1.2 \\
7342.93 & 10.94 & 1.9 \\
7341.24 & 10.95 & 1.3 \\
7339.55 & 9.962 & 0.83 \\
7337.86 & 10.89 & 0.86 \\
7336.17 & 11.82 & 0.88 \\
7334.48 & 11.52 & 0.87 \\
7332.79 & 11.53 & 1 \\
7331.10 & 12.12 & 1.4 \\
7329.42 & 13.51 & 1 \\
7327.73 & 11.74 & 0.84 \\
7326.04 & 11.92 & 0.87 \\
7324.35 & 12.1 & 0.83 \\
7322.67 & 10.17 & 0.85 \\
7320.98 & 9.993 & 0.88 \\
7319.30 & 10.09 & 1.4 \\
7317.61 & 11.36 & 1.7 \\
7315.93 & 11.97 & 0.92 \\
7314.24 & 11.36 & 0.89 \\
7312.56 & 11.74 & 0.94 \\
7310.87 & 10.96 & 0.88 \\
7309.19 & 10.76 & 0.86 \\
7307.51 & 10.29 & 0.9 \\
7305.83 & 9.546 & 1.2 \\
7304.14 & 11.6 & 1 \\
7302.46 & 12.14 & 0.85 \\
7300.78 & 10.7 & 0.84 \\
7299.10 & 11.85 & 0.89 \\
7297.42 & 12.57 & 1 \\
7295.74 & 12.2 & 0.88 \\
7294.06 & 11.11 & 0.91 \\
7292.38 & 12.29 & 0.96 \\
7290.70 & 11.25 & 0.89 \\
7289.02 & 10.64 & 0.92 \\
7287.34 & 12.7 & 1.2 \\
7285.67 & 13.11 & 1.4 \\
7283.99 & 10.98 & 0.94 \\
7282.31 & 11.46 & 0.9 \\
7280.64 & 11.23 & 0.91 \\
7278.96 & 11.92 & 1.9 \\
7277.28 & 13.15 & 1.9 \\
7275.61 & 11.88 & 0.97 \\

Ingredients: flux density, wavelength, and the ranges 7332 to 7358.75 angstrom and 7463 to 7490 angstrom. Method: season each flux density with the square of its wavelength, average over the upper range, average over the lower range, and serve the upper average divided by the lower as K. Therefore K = 1.86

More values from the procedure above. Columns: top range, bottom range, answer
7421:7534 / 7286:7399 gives 1.32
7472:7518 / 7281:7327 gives 1.67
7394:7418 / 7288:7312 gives 1.03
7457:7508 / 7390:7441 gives 1.62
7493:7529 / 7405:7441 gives 1.24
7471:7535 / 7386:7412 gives 1.52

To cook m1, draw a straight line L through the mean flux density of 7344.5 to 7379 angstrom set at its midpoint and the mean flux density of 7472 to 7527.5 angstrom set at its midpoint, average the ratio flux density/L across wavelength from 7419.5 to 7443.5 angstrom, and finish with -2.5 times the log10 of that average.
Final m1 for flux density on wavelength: 0.25 mag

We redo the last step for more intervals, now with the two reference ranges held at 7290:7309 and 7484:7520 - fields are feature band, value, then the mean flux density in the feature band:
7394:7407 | 0.17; 10.8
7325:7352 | 0.05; 11.3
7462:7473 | 0.07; 12.6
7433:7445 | 0.11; 11.8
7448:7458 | 0.09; 12.1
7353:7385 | 0.05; 11.7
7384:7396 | 0.15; 10.8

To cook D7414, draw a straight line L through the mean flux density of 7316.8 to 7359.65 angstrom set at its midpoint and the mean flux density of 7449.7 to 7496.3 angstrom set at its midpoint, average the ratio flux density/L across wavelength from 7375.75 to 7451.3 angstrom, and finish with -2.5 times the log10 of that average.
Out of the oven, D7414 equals 0.243 mag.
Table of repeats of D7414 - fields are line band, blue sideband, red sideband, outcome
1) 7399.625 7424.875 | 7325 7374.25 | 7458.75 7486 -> 0.388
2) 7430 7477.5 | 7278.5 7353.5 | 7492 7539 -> -0.031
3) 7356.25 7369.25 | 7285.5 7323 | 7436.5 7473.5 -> -0.003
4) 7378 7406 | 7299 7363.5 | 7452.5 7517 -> 0.212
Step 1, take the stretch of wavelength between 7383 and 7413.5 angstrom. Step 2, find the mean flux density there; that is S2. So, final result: 11.1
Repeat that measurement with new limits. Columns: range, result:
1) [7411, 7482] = 14.6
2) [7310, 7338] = 11.5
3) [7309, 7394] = 11.3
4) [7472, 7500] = 19.5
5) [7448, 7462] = 12.7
